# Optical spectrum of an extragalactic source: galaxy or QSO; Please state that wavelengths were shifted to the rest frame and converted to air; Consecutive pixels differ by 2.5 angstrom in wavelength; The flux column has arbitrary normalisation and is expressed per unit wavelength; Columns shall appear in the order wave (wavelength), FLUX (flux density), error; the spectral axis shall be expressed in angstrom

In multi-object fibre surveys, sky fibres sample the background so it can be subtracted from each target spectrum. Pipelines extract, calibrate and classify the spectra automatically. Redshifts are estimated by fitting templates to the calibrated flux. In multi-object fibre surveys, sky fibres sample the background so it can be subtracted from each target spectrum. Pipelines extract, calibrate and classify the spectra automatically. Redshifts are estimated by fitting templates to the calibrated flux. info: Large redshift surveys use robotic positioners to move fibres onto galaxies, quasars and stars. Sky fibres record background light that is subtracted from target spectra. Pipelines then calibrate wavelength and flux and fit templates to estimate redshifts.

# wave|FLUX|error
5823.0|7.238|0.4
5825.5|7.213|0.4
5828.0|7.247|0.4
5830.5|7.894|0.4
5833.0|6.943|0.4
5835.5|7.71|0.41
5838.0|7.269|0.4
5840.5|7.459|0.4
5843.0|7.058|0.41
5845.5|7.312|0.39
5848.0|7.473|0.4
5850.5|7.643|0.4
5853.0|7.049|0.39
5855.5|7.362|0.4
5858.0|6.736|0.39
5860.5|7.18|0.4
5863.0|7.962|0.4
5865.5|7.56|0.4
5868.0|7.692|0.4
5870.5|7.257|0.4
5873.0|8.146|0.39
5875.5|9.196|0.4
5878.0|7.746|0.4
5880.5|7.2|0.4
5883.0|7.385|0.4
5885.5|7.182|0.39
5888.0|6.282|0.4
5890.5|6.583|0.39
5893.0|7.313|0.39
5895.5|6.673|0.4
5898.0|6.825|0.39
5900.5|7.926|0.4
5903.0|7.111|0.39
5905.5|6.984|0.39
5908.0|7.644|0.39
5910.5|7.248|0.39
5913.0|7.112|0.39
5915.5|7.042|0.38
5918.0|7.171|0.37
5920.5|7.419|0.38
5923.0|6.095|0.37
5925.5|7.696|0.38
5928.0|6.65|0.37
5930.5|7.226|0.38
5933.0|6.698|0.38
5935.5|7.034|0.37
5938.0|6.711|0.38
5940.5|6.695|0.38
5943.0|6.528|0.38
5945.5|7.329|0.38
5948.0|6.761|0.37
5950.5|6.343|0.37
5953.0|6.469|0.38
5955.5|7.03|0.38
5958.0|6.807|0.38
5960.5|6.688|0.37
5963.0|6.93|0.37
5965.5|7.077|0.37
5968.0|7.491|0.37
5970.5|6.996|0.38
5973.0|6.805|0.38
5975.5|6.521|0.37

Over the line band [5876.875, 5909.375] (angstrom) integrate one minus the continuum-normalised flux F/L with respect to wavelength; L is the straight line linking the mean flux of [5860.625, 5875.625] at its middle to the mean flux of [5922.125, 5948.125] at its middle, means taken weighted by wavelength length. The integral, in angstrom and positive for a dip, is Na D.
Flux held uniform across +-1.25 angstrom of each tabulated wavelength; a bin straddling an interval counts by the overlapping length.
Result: 1.4 angstrom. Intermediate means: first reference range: 7.82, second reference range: 6.87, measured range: 7.14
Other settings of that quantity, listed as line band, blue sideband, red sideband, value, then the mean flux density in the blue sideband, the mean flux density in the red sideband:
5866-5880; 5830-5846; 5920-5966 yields -1.47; 7.36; 6.84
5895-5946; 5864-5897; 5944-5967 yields 0.41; 7.4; 6.83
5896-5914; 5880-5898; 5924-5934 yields -0.68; 6.93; 7.05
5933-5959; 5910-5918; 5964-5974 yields 1.25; 7.13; 7.1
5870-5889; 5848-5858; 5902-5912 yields -0.81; 7.29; 7.25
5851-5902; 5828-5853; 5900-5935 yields -0.69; 7.39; 7.13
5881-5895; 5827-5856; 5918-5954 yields 0.32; 7.37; 6.85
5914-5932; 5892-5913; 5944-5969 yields 0.12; 7.21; 6.88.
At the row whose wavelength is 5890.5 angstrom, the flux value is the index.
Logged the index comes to 6.583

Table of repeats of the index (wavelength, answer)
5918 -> 7.171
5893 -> 7.313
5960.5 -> 6.688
